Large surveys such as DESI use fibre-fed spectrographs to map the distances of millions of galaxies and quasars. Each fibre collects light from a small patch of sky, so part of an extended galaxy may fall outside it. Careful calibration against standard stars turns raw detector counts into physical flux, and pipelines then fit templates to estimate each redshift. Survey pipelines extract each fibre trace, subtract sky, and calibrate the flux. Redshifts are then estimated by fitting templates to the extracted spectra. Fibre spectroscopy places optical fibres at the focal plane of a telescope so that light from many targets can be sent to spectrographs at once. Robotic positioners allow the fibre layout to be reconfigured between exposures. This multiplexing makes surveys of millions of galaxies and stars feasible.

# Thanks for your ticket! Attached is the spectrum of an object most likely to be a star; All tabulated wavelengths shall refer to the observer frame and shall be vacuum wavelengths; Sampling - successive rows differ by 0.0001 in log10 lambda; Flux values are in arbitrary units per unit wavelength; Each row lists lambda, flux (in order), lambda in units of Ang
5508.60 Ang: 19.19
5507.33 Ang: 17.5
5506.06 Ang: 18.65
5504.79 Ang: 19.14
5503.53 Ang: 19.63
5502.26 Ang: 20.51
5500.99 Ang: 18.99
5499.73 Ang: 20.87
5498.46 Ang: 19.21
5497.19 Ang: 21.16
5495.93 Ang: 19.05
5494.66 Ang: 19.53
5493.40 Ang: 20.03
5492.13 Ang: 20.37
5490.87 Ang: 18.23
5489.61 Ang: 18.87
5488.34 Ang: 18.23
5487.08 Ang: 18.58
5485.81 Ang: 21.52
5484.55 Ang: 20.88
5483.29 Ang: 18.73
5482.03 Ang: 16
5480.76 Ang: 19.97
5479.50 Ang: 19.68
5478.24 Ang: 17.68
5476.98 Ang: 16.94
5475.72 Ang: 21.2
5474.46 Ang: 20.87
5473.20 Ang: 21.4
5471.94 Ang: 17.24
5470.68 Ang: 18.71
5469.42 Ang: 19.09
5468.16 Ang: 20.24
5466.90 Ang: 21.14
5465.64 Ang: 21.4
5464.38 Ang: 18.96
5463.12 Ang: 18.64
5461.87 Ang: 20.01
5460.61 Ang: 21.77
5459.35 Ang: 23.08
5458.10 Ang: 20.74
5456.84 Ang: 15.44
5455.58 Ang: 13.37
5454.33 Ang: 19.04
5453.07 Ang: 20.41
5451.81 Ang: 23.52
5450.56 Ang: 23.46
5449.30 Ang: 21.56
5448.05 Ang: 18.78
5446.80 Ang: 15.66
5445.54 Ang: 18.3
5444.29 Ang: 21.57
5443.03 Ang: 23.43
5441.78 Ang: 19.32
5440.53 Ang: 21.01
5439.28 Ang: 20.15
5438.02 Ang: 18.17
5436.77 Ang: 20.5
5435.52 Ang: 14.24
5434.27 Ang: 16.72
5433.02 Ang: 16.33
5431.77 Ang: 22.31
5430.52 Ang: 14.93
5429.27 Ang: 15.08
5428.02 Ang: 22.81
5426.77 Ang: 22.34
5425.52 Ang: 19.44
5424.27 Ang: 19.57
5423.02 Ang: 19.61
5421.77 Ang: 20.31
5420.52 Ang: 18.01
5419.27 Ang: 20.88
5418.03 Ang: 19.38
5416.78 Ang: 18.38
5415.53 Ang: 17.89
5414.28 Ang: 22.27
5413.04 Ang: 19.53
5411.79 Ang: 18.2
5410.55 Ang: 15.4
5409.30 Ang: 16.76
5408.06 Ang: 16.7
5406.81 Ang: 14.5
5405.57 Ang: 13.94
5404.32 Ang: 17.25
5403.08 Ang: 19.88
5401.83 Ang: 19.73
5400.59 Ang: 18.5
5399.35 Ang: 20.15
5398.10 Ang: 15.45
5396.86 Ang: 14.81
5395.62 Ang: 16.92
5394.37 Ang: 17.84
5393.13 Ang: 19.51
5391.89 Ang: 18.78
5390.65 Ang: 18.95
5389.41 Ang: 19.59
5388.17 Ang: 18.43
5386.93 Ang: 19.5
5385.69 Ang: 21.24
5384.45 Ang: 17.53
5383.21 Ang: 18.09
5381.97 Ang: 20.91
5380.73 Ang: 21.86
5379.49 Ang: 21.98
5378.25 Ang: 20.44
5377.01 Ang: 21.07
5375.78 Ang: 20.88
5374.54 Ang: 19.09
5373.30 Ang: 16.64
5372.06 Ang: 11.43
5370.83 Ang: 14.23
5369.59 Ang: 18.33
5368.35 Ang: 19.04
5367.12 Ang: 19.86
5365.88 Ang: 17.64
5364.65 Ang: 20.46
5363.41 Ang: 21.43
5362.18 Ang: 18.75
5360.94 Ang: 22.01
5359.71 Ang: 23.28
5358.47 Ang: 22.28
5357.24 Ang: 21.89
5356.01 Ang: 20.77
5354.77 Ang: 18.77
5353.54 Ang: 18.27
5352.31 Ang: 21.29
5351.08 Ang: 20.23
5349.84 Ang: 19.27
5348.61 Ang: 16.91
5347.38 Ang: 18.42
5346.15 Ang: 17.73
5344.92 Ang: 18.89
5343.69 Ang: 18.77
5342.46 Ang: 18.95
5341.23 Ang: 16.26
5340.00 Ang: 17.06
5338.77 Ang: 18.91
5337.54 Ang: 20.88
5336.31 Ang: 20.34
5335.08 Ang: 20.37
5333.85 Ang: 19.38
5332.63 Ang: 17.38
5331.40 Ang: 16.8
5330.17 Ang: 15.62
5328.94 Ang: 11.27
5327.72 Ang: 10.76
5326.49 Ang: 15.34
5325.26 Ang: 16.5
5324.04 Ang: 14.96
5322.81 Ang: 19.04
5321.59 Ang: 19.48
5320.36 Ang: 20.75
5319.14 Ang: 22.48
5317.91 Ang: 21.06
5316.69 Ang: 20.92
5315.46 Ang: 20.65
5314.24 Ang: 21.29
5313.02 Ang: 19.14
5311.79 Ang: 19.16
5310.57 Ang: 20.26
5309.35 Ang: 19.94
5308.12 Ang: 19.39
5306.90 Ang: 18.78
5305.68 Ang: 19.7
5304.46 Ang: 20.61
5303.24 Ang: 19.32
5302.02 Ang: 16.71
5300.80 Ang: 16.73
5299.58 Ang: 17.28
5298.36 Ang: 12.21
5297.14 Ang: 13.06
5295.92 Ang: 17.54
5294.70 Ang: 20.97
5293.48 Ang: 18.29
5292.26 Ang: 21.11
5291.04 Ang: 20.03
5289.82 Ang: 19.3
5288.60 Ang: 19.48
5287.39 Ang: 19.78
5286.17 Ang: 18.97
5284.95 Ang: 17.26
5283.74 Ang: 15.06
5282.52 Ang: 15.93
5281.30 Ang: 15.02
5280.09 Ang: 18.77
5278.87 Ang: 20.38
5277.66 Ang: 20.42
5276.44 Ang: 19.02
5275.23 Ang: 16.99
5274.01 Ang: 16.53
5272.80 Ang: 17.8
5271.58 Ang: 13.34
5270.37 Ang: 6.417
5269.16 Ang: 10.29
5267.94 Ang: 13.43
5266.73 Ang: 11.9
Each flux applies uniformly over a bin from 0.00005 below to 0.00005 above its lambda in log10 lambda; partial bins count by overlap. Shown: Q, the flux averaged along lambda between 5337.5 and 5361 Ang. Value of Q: 19.5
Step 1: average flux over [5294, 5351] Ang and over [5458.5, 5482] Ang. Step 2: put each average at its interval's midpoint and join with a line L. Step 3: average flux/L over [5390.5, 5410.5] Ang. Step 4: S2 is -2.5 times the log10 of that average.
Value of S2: 0.10 mag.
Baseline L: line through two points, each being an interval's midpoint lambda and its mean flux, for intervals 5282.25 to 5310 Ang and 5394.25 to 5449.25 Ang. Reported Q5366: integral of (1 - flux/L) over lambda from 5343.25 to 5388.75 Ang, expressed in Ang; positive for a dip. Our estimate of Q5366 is -2.55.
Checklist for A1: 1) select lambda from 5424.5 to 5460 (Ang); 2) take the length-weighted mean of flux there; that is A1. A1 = 19.4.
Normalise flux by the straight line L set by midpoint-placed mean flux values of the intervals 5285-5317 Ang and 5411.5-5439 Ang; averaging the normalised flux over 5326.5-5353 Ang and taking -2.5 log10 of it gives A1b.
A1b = 0.06 mag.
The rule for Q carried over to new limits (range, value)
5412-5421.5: 19.4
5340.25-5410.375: 18.8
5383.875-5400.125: 18.4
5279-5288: 17.4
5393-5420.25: 17.9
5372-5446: 18.8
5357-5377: 19.2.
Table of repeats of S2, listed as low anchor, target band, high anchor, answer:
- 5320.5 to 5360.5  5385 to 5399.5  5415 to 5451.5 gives 0.03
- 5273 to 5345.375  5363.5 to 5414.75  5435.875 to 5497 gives 0.03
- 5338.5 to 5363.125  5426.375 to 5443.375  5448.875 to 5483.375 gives 0.03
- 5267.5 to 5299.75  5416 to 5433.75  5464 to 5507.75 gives -0.03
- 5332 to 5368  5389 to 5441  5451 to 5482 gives 0.07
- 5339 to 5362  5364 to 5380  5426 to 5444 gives 0.05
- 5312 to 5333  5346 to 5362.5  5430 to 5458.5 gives -0.11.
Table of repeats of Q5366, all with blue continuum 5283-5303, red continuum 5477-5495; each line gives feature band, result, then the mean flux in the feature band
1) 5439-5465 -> -1.5 Ang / 19.9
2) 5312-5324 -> -1.5 Ang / 20.2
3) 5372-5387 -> -1.0 Ang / 19.6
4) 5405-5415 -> 0.7 Ang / 17.2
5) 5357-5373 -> -0.8 Ang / 19.2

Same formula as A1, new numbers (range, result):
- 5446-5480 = 19.6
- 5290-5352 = 18.4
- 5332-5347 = 18.7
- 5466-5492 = 19.3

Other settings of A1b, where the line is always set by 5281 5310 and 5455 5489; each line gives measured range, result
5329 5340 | 0.01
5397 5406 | 0.06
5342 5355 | -0.03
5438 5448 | -0.03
